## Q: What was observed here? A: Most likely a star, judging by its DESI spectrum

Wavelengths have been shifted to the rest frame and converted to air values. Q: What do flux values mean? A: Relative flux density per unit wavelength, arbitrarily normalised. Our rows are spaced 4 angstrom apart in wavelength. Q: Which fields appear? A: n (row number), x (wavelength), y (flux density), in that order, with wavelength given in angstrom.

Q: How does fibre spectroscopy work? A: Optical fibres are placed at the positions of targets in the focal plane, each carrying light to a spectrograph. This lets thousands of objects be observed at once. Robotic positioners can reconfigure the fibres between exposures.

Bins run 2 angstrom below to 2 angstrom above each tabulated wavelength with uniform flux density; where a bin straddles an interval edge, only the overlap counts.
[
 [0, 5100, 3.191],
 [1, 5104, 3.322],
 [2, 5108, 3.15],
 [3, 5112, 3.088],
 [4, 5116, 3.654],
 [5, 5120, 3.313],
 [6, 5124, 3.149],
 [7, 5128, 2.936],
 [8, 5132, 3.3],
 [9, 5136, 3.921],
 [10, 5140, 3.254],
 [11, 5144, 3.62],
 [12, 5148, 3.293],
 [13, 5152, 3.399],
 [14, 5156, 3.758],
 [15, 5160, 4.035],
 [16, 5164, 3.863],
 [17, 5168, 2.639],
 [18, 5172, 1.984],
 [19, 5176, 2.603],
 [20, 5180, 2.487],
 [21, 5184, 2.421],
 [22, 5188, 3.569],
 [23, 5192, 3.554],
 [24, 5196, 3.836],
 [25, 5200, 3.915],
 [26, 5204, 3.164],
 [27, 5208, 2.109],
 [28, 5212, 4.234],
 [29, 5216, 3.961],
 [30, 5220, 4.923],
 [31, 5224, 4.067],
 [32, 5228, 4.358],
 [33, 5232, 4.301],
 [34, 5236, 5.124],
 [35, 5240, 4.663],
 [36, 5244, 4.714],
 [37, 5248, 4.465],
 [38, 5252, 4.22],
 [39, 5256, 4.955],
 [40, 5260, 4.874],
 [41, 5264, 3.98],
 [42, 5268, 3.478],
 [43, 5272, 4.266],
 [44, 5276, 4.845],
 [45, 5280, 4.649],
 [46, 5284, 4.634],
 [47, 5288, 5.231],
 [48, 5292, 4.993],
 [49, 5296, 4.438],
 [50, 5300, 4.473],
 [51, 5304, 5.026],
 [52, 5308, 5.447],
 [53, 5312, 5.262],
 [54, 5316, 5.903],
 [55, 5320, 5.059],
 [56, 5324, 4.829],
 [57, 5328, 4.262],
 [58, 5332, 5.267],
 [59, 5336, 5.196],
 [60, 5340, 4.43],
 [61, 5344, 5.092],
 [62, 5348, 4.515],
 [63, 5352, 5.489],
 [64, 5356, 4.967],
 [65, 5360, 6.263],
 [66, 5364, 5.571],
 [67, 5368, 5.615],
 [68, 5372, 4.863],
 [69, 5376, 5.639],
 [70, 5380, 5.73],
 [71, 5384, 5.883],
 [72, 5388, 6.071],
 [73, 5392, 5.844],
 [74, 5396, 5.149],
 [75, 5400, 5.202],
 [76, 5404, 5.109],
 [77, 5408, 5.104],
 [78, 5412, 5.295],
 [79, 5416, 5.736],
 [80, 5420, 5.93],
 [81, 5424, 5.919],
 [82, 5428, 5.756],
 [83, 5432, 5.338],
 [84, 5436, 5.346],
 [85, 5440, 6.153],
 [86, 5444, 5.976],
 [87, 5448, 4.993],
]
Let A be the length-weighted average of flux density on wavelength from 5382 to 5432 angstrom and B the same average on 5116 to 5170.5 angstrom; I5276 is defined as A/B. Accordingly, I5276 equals 1.6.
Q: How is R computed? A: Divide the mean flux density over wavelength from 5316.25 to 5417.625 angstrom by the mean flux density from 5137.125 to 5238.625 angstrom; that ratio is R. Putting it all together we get 1.5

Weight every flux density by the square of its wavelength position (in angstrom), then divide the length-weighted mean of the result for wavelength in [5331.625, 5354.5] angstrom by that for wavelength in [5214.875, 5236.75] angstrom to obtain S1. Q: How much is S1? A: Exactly 1.17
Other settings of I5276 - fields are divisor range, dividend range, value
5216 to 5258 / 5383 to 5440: 1.22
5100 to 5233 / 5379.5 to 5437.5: 1.63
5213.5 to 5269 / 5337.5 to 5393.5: 1.22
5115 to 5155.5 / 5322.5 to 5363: 1.49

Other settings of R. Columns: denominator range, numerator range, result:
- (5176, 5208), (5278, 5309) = 1.53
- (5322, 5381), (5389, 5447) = 1.07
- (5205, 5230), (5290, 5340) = 1.28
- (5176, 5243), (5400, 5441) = 1.47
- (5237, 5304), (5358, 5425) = 1.22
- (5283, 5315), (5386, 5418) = 1.09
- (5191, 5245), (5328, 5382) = 1.29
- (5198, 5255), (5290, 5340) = 1.20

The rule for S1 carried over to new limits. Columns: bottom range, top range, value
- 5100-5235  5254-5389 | 1.55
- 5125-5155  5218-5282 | 1.38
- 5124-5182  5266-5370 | 1.65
